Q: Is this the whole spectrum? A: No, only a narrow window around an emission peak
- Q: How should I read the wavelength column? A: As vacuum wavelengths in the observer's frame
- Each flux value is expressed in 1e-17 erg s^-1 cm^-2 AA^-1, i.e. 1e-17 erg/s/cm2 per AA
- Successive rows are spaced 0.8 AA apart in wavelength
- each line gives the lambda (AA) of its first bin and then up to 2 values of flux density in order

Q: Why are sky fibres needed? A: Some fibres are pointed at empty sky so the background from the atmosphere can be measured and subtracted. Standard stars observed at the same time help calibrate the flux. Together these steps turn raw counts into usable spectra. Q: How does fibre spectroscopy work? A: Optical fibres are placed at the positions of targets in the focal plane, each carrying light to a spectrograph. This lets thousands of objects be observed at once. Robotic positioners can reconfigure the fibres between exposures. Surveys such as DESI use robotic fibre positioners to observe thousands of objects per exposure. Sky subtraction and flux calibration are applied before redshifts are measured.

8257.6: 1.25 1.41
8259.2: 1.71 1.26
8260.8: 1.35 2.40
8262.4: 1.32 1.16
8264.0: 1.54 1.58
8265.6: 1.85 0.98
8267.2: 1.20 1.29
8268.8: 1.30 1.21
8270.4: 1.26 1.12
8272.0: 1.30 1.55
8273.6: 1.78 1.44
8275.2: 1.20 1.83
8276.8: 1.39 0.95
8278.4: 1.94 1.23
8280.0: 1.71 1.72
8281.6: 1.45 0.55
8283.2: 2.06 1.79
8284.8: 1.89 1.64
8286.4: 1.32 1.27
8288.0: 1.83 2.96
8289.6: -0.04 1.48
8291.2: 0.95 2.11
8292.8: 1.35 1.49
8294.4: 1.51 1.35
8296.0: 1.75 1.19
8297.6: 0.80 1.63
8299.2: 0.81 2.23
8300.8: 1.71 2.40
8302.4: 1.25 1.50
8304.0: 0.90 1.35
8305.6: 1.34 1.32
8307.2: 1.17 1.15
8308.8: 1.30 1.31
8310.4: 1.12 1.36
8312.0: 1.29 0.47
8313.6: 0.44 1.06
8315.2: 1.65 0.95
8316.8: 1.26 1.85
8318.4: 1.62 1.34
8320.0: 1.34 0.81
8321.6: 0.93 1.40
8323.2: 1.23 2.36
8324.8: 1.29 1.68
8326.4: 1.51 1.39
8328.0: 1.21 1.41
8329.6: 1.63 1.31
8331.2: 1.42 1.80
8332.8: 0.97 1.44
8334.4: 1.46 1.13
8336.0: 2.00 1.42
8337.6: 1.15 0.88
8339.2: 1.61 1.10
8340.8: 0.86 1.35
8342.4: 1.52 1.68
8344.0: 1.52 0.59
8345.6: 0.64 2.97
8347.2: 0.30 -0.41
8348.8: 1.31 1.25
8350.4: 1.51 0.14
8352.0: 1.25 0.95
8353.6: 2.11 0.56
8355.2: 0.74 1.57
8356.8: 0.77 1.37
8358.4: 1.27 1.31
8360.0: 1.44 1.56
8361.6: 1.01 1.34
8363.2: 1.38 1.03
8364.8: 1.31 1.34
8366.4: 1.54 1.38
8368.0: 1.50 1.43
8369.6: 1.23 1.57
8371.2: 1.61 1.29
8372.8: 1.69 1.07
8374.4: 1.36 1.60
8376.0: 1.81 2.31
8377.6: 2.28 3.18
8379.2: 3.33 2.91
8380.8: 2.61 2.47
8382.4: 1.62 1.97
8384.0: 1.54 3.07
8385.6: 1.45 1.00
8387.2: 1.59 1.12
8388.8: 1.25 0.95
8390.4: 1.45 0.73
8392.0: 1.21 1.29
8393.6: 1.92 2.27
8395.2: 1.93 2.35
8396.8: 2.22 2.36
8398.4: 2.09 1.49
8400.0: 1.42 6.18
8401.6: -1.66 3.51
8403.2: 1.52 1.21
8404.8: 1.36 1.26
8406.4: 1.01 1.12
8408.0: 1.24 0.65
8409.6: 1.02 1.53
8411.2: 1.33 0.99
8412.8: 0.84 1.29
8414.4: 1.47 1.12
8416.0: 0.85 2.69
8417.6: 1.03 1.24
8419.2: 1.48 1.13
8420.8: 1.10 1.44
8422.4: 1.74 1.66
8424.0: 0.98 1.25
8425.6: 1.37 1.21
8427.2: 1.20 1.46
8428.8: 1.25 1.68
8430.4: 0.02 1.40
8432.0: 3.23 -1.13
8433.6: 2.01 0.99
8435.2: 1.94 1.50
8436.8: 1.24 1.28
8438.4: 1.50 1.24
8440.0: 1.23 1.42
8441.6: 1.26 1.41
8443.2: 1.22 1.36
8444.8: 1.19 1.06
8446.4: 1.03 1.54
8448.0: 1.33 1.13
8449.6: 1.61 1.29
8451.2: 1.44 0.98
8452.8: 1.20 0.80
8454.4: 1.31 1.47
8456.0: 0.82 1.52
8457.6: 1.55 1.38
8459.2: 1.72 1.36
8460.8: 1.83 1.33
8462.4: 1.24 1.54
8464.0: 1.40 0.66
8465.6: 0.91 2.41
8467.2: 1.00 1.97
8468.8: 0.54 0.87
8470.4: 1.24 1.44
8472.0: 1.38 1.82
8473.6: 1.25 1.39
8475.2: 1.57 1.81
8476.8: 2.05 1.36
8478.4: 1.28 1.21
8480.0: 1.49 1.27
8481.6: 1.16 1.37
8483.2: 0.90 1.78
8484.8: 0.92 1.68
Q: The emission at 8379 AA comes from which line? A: [S II]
